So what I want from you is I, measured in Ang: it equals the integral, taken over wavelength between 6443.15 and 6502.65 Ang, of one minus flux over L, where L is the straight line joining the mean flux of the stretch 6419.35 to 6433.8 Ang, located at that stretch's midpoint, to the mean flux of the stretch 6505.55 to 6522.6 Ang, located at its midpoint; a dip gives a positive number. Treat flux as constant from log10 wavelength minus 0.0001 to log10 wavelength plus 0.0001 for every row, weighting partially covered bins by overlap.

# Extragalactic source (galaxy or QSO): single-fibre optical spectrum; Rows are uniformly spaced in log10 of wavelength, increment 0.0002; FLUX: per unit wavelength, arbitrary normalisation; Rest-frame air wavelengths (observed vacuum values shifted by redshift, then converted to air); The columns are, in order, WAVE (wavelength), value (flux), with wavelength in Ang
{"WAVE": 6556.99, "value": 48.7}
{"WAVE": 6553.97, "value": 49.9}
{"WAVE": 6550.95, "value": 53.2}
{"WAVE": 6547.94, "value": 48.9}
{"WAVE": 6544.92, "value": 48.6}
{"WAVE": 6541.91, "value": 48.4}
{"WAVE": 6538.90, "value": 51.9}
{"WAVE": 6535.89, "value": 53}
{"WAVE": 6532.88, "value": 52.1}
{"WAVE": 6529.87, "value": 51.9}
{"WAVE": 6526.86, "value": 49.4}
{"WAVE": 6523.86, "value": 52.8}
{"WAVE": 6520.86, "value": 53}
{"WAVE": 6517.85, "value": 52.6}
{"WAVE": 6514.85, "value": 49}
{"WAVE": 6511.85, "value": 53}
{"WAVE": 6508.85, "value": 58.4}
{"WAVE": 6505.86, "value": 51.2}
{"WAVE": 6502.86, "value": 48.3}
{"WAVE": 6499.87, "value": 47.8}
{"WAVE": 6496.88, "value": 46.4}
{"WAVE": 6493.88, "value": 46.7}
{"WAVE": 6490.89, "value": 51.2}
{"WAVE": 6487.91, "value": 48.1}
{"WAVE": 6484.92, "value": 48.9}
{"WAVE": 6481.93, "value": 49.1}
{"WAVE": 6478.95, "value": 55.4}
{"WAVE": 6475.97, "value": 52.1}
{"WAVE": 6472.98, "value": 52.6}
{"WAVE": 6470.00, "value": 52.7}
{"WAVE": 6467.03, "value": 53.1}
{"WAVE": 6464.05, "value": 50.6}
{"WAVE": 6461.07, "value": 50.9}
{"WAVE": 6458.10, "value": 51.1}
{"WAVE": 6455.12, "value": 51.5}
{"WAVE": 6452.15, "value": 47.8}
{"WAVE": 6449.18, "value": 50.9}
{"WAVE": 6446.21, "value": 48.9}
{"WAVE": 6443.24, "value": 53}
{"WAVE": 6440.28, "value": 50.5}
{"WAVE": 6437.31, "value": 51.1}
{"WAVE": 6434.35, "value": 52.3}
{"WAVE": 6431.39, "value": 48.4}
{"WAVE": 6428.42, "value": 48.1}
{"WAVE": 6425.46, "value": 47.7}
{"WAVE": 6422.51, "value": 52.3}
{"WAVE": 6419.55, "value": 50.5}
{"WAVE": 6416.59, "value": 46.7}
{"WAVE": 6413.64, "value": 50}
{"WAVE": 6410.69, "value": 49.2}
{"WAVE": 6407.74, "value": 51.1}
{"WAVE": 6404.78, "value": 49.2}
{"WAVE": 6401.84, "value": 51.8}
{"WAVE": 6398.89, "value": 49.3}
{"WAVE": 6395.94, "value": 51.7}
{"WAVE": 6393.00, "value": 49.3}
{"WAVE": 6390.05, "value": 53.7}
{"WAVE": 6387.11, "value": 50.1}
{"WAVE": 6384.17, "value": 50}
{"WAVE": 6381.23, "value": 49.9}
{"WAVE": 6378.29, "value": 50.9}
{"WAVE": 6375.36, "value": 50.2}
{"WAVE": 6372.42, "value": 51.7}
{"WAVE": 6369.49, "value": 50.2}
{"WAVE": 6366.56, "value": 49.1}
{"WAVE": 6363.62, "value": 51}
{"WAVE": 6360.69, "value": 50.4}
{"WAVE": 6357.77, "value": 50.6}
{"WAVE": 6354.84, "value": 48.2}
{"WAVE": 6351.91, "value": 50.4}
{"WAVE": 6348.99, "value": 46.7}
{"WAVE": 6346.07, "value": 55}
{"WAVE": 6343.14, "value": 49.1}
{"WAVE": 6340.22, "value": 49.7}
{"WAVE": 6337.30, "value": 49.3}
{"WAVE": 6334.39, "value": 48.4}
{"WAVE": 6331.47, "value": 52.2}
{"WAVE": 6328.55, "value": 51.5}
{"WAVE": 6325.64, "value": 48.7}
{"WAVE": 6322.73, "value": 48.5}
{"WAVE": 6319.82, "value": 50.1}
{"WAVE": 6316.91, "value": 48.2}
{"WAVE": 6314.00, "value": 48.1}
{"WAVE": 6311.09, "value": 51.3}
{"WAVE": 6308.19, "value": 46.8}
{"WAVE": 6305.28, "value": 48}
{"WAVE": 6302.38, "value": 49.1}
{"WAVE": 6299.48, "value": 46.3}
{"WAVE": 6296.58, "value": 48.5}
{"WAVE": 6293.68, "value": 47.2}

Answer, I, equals 1.1 Ang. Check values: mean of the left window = 49.5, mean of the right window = 53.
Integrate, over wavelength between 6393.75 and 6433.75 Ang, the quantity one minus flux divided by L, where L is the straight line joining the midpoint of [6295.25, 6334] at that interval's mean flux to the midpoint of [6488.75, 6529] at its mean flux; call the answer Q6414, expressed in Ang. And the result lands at 0.1 Ang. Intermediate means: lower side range 49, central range 49.7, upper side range 50.7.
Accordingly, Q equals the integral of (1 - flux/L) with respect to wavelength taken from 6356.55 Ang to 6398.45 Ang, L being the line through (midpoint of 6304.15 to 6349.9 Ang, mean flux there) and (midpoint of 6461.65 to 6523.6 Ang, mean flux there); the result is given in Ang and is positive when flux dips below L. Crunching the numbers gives -0.5 Ang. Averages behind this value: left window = 49.5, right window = 51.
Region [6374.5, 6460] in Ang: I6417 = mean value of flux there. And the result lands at 50.3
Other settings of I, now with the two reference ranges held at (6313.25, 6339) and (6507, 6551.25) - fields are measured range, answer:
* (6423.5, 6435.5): 0.3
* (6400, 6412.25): 0.0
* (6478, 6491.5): 0.2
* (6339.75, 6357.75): -0.1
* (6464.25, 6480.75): -0.6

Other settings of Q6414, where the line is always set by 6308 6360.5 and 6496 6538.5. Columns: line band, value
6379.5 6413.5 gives -0.1 Ang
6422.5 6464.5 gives 0.4 Ang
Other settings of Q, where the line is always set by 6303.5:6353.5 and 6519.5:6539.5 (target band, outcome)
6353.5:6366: 0.0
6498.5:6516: 0.1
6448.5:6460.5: 0.2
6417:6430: 0.3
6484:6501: 1.1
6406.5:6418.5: 0.3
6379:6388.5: 0.0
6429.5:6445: 0.0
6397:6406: 0.0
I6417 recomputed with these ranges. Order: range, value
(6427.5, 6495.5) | 50.7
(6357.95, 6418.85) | 50.3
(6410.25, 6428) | 49.4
